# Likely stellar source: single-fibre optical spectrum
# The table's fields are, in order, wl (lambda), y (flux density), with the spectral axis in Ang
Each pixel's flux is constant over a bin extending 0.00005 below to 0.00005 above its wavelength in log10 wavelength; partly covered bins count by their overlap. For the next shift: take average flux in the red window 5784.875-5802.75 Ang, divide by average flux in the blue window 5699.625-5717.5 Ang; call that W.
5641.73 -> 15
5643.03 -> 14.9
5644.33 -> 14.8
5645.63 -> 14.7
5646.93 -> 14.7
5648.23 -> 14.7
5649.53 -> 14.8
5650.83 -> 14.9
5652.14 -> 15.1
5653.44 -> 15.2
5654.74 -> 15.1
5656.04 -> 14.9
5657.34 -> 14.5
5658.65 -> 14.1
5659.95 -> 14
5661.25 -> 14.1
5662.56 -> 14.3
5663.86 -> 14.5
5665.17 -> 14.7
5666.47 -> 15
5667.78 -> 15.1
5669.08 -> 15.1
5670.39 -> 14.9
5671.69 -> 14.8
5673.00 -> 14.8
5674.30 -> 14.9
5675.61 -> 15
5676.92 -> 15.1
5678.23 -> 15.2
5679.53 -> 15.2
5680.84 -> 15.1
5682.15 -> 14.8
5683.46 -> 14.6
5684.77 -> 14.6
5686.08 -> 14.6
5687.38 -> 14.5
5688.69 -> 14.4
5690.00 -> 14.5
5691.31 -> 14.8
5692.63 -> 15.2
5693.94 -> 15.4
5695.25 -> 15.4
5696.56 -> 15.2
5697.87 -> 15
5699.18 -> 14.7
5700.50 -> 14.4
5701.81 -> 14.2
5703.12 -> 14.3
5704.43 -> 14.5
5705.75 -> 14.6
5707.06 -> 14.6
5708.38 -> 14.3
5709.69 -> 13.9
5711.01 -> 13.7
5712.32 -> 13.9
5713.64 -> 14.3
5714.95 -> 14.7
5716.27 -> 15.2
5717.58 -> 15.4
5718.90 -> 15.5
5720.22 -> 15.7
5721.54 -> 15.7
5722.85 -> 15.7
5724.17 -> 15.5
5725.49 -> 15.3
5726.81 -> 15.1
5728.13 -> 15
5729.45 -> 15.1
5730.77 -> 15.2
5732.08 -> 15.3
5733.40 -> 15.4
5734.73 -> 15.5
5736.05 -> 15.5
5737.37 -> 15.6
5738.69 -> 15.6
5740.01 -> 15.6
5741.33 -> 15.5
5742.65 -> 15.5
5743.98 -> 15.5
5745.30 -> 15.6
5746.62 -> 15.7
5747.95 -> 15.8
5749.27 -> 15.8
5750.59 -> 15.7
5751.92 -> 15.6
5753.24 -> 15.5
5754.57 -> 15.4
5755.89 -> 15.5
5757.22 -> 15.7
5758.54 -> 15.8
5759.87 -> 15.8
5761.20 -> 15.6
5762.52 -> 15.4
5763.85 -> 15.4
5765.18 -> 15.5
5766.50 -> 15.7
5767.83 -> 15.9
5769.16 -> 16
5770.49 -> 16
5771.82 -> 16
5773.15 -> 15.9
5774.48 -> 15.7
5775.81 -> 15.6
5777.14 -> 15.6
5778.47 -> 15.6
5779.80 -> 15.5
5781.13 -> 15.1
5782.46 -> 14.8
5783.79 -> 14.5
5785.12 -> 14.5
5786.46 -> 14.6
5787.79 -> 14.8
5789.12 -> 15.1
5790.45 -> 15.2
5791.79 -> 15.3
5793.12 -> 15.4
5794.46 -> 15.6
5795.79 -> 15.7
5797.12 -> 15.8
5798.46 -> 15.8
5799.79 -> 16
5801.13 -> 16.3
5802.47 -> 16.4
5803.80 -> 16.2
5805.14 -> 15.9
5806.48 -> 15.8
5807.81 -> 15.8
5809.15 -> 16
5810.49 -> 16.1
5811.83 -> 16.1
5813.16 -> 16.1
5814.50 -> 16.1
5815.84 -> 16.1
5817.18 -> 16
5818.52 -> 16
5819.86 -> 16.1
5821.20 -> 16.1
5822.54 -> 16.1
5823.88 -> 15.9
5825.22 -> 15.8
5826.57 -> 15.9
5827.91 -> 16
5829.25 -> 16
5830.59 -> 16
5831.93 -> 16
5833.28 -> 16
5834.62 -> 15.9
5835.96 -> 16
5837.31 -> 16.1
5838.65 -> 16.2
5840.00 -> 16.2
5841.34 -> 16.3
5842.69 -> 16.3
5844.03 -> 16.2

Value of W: 1.1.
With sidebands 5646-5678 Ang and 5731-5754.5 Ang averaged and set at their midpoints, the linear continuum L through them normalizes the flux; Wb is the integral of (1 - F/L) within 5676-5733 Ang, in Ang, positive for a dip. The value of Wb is 1.2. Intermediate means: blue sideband 14.8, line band 14.9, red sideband 15.6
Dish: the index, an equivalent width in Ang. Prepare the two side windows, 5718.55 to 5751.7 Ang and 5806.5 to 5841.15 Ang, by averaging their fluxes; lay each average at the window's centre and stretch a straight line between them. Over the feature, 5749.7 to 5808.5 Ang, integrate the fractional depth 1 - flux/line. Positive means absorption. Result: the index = 0.7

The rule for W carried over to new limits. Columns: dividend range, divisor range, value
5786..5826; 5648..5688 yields 1.07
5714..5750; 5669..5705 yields 1.04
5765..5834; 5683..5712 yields 1.08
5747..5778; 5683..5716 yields 1.08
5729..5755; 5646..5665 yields 1.06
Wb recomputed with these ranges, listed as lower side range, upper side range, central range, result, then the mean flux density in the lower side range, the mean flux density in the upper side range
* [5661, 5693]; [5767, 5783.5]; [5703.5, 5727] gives 0.40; 14.8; 15.6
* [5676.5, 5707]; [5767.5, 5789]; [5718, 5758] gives -1.08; 14.8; 15.4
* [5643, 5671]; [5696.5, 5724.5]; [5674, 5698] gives -0.29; 14.7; 14.8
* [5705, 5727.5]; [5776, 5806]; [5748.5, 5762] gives -0.41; 14.9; 15.4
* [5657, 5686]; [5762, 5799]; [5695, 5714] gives 0.63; 14.7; 15.4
